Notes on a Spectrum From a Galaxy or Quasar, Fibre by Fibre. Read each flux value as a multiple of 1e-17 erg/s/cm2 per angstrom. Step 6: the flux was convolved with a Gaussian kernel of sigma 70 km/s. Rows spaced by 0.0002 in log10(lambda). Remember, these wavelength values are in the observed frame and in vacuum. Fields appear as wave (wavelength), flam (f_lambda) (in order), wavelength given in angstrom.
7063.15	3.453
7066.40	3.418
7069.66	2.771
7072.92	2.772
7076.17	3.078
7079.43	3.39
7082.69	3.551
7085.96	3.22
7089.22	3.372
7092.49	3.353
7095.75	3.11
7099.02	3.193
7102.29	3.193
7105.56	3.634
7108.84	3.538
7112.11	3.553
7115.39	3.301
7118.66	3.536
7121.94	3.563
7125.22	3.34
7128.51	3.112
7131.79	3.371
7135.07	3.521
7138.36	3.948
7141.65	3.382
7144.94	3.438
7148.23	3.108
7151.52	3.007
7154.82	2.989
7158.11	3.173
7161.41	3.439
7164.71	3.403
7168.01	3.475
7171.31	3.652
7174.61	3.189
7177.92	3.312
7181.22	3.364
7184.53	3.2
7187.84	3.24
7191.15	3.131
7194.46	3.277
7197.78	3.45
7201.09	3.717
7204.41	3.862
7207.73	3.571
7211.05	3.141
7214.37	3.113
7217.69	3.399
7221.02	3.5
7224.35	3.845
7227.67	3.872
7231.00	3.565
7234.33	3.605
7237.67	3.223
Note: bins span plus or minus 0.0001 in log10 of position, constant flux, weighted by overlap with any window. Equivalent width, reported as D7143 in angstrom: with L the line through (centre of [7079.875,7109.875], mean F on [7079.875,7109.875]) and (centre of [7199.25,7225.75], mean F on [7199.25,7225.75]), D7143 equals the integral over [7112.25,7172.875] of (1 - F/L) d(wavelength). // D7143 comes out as 0.6 angstrom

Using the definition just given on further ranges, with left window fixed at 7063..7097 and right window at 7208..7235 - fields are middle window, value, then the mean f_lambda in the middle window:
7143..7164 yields 1.0 angstrom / 3.2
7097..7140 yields -1.9 angstrom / 3.44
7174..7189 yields 0.7 angstrom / 3.27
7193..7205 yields -0.3 angstrom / 3.56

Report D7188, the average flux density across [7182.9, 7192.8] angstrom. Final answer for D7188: 3.19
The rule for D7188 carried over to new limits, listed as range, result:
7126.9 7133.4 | 3.24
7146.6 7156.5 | 3.04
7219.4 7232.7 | 3.7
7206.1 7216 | 3.28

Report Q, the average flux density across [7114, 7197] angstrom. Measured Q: 3.34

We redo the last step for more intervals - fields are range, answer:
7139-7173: 3.33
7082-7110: 3.34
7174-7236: 3.44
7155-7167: 3.3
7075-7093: 3.33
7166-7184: 3.39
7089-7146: 3.42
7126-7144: 3.46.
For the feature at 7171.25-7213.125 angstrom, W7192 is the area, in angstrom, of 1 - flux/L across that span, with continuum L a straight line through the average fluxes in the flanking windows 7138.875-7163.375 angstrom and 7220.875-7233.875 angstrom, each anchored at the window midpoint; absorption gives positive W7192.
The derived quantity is 1.4 angstrom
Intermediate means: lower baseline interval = 3.25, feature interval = 3.38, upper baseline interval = 3.71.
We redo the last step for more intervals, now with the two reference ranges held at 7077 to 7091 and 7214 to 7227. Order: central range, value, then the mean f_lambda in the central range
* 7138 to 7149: -0.02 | 3.44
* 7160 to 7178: 0.25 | 3.42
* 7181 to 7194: 0.99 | 3.22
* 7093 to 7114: 0.12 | 3.37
